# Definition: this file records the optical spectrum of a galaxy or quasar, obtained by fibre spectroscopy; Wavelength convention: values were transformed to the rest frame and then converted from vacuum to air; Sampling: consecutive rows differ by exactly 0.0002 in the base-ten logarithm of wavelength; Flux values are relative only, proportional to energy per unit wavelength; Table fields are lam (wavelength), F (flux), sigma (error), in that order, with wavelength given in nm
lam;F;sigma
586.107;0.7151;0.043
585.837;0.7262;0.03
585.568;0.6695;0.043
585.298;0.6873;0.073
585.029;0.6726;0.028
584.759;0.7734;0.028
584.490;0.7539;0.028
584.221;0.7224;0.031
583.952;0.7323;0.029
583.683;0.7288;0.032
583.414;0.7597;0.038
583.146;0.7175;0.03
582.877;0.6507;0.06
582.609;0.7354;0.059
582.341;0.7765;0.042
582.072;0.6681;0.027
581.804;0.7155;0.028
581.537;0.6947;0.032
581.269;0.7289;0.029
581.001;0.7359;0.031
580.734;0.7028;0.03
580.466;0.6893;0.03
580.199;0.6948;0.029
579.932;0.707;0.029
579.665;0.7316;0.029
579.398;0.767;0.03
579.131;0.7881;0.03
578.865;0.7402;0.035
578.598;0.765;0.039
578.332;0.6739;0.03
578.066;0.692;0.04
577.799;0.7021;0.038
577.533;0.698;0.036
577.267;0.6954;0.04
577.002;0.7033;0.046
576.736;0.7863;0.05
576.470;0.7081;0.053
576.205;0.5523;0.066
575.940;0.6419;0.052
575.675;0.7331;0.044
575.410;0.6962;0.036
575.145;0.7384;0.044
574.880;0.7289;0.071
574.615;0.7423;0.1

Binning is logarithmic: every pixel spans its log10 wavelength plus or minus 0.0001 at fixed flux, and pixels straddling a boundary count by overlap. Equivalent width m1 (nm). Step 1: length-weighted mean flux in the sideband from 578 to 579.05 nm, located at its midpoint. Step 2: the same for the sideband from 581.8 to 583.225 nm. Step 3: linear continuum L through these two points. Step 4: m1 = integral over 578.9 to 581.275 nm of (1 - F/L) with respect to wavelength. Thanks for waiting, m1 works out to -0.03 nm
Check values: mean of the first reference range 0.723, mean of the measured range 0.728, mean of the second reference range 0.71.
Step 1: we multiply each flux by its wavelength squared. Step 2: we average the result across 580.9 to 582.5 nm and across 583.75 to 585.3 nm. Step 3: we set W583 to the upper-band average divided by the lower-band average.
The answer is 1.02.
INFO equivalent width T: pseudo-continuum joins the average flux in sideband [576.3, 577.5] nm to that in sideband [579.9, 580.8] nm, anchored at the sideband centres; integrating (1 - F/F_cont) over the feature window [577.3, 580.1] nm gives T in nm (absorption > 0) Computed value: -0.08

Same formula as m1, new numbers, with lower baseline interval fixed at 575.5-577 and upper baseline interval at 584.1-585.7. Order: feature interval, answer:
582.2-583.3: -0.02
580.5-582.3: -0.02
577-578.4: -0.01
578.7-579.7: -0.09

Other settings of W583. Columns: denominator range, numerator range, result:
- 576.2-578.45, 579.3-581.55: 1.04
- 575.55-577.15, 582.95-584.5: 1.09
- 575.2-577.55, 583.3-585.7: 1.07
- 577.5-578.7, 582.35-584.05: 1.05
